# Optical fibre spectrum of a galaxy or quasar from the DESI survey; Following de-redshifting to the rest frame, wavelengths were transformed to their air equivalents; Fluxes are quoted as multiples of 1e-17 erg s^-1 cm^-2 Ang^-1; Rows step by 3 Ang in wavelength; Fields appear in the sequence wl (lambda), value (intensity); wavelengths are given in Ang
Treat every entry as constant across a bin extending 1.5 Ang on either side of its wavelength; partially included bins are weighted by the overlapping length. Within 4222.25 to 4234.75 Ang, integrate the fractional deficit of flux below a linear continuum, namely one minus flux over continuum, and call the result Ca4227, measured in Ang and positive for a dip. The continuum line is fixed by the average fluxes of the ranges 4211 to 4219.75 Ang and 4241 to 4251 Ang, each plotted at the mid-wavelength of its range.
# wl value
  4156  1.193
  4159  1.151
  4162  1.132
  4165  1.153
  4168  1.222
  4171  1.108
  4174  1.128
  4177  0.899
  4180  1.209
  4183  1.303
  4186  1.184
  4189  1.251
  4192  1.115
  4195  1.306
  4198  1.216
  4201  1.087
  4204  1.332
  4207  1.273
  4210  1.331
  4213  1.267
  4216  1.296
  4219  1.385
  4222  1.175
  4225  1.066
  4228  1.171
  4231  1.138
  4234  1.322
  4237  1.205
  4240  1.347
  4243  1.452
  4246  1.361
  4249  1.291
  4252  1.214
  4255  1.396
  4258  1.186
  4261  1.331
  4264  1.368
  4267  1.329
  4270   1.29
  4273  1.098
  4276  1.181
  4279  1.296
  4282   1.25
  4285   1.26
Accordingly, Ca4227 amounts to 1.6 Ang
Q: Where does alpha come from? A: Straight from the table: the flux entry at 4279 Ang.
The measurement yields 1.296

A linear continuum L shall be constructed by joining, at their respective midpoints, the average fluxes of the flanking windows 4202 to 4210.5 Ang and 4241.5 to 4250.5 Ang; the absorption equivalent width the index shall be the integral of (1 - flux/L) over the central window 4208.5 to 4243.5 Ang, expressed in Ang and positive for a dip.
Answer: 2.0 Ang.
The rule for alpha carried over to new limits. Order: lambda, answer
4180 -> 1.209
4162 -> 1.132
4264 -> 1.368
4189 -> 1.251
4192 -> 1.115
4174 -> 1.128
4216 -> 1.296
